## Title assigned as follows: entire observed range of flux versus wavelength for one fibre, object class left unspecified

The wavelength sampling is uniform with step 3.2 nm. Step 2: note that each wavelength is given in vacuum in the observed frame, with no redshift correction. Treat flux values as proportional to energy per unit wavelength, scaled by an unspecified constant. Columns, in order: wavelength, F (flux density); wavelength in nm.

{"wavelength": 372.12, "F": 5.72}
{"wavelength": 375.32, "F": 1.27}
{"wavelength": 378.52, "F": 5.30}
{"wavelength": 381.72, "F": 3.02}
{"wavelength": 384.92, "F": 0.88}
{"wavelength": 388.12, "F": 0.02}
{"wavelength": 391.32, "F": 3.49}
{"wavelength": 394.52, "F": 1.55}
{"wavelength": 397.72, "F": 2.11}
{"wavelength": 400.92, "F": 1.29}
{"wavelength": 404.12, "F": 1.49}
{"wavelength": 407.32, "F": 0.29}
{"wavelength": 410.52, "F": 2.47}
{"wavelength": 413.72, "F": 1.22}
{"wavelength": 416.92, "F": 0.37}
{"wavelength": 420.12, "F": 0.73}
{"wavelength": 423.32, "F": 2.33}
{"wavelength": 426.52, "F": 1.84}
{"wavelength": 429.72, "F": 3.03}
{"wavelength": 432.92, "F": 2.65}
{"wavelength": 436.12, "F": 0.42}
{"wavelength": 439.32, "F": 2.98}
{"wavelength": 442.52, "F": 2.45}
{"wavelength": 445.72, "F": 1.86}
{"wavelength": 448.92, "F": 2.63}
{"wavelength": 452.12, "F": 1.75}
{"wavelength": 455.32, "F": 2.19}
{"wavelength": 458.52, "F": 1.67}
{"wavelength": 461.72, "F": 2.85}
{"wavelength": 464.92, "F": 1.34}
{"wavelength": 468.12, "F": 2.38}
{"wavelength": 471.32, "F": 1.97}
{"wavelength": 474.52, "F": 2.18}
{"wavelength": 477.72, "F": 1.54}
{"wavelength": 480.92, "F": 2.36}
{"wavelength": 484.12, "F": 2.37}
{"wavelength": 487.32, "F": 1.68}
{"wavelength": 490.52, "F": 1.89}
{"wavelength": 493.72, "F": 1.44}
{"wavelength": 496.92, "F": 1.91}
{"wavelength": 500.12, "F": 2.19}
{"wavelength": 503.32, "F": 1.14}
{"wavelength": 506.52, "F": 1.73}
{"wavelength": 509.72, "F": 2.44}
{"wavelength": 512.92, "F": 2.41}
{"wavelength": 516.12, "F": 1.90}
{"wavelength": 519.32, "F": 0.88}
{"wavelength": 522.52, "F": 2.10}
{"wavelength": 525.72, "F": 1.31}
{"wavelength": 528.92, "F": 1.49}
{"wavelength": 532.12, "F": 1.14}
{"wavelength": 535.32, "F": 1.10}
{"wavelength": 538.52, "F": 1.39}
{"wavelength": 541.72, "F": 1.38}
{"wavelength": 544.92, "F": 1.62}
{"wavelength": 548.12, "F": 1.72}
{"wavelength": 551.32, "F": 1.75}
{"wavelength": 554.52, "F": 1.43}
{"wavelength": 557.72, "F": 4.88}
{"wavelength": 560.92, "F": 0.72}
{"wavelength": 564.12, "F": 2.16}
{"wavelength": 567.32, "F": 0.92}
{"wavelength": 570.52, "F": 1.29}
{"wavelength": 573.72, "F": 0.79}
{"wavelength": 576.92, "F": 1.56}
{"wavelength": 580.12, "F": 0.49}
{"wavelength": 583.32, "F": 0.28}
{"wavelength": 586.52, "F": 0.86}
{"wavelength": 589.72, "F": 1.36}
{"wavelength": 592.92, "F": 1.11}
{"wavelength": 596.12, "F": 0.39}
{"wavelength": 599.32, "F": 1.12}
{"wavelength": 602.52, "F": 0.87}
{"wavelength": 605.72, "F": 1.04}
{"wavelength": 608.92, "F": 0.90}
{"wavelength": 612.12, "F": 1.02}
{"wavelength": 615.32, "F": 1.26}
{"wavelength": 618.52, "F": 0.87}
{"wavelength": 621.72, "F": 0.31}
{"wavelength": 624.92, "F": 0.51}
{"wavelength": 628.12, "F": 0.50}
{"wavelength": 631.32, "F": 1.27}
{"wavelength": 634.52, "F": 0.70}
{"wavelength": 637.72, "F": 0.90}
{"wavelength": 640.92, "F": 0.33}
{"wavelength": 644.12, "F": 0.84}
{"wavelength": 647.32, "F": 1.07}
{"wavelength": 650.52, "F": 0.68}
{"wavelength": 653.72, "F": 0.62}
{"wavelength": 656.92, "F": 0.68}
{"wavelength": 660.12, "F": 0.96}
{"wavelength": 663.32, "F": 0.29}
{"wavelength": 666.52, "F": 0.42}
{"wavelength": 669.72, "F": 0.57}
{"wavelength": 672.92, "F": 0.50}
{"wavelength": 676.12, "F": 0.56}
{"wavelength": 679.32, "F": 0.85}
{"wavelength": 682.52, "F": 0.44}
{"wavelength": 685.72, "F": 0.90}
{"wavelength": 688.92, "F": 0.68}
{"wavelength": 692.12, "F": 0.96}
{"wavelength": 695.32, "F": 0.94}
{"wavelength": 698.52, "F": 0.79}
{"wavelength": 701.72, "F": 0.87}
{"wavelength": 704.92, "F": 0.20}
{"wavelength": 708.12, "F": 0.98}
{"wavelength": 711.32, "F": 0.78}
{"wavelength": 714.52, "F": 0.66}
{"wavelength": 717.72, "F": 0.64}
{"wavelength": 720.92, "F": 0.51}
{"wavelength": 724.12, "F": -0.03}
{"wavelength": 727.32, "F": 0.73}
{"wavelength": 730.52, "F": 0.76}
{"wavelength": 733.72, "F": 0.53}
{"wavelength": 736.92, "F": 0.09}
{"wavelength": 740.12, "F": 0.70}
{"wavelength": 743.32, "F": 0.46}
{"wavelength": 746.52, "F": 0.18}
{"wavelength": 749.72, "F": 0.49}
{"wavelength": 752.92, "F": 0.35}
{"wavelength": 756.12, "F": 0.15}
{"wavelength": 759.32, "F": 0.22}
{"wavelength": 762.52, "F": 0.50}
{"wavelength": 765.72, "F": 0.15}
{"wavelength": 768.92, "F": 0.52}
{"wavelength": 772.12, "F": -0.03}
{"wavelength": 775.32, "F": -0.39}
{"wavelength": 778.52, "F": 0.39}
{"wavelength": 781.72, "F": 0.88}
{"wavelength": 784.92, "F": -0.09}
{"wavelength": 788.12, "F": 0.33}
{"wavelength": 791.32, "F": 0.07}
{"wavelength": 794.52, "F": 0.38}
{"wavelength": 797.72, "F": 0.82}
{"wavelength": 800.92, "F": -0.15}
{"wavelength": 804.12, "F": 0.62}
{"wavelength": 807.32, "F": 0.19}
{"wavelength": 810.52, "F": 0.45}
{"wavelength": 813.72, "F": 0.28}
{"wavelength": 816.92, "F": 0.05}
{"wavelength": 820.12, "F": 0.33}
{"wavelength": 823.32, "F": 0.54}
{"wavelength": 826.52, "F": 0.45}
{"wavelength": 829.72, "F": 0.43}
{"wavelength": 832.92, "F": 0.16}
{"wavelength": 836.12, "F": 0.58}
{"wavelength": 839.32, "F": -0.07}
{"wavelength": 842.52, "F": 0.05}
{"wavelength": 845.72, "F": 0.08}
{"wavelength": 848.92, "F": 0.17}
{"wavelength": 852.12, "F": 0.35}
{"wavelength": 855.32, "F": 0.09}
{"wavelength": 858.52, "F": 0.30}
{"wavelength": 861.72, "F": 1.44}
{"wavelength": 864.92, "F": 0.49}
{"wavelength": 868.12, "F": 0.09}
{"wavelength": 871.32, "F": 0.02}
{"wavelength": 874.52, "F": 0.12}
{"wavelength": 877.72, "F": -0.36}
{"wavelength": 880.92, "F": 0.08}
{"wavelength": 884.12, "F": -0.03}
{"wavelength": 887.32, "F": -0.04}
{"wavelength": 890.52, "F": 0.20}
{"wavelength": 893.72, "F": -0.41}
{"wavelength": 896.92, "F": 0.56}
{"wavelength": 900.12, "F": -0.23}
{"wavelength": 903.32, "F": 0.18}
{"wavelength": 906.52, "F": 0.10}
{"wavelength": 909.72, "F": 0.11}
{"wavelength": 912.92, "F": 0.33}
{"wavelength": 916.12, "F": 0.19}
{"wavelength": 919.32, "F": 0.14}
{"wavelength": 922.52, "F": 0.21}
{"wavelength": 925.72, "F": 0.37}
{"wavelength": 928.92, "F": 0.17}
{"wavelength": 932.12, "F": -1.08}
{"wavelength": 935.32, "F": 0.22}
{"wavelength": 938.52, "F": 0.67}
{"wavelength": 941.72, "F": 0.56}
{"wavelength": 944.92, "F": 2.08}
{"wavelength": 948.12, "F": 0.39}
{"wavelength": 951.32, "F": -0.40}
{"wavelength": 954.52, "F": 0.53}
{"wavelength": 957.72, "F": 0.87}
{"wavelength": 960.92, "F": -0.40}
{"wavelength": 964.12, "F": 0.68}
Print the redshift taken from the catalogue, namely 1.31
